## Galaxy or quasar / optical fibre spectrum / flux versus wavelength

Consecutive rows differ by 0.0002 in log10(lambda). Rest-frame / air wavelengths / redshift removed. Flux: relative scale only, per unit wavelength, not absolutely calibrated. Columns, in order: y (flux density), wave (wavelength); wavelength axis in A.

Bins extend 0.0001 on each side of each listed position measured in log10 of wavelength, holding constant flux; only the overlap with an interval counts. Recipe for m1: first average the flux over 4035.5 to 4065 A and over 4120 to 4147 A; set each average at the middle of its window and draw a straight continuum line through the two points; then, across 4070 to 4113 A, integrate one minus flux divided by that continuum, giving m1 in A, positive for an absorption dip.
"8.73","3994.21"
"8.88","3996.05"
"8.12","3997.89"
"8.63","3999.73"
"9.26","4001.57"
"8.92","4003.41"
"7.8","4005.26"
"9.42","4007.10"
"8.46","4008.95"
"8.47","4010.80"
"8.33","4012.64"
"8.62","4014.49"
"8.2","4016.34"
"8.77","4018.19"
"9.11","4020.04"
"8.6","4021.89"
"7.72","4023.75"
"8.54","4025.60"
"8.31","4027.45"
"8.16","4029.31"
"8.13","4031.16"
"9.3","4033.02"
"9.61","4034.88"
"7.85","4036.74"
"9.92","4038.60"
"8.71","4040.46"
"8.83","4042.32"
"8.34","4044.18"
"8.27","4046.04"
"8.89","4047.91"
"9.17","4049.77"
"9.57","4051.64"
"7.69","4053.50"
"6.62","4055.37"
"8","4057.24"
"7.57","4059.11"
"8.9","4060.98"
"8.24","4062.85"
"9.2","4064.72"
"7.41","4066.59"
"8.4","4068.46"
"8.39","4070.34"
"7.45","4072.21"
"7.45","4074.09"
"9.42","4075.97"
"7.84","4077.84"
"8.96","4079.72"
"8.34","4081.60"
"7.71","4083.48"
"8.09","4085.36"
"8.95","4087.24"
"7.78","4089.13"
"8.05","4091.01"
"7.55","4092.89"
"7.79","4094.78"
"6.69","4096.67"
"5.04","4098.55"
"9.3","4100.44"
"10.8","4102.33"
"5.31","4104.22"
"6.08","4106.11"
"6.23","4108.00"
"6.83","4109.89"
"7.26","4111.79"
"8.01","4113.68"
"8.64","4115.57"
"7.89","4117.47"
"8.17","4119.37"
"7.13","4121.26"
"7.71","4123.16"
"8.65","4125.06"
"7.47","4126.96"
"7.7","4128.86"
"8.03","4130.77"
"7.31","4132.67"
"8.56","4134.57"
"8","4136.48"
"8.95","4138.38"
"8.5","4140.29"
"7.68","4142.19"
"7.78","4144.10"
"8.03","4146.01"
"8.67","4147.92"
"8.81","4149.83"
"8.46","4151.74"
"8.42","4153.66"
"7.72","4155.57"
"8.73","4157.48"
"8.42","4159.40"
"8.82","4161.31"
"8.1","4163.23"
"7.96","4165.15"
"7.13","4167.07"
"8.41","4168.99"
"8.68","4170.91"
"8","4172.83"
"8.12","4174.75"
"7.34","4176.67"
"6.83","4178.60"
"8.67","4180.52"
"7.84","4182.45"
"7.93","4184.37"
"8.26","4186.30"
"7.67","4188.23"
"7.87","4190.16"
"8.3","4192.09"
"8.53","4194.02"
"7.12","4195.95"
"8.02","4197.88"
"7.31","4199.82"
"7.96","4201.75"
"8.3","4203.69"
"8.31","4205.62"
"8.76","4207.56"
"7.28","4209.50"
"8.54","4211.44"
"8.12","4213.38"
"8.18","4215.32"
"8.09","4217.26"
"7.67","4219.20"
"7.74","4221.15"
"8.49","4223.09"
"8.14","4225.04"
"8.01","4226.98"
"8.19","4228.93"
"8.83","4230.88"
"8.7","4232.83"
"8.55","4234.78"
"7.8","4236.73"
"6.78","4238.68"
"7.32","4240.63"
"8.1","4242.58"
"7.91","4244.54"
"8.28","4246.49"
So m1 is 2.8 A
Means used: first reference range 8.48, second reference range 7.97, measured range 7.7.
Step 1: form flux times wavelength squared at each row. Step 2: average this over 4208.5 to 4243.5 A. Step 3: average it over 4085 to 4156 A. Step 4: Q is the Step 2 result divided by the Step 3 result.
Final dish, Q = 1.1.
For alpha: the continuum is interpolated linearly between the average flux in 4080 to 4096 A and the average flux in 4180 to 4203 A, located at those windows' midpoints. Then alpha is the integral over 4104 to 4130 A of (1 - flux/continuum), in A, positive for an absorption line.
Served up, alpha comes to 1.9 A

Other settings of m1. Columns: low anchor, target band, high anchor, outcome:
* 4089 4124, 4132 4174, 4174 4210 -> -2.8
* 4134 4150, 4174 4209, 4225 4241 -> 1.0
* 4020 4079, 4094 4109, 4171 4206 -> 2.0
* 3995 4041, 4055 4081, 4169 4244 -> 0.9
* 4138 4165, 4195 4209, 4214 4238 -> 0.5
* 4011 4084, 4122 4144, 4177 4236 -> 0.5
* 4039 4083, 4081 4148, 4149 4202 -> 3.5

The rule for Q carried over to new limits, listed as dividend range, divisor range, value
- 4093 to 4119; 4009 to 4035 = 0.90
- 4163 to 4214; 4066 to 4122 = 1.07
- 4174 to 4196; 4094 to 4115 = 1.14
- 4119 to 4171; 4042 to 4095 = 1.03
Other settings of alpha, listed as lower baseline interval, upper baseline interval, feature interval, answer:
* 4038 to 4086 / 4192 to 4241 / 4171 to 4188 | 0.4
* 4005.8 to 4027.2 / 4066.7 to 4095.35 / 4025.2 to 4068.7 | -0.7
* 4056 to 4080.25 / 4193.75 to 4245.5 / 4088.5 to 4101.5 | 1.1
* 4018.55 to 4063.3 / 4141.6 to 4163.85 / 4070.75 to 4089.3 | 0.5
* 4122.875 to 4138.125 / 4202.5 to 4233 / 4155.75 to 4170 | -0.2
